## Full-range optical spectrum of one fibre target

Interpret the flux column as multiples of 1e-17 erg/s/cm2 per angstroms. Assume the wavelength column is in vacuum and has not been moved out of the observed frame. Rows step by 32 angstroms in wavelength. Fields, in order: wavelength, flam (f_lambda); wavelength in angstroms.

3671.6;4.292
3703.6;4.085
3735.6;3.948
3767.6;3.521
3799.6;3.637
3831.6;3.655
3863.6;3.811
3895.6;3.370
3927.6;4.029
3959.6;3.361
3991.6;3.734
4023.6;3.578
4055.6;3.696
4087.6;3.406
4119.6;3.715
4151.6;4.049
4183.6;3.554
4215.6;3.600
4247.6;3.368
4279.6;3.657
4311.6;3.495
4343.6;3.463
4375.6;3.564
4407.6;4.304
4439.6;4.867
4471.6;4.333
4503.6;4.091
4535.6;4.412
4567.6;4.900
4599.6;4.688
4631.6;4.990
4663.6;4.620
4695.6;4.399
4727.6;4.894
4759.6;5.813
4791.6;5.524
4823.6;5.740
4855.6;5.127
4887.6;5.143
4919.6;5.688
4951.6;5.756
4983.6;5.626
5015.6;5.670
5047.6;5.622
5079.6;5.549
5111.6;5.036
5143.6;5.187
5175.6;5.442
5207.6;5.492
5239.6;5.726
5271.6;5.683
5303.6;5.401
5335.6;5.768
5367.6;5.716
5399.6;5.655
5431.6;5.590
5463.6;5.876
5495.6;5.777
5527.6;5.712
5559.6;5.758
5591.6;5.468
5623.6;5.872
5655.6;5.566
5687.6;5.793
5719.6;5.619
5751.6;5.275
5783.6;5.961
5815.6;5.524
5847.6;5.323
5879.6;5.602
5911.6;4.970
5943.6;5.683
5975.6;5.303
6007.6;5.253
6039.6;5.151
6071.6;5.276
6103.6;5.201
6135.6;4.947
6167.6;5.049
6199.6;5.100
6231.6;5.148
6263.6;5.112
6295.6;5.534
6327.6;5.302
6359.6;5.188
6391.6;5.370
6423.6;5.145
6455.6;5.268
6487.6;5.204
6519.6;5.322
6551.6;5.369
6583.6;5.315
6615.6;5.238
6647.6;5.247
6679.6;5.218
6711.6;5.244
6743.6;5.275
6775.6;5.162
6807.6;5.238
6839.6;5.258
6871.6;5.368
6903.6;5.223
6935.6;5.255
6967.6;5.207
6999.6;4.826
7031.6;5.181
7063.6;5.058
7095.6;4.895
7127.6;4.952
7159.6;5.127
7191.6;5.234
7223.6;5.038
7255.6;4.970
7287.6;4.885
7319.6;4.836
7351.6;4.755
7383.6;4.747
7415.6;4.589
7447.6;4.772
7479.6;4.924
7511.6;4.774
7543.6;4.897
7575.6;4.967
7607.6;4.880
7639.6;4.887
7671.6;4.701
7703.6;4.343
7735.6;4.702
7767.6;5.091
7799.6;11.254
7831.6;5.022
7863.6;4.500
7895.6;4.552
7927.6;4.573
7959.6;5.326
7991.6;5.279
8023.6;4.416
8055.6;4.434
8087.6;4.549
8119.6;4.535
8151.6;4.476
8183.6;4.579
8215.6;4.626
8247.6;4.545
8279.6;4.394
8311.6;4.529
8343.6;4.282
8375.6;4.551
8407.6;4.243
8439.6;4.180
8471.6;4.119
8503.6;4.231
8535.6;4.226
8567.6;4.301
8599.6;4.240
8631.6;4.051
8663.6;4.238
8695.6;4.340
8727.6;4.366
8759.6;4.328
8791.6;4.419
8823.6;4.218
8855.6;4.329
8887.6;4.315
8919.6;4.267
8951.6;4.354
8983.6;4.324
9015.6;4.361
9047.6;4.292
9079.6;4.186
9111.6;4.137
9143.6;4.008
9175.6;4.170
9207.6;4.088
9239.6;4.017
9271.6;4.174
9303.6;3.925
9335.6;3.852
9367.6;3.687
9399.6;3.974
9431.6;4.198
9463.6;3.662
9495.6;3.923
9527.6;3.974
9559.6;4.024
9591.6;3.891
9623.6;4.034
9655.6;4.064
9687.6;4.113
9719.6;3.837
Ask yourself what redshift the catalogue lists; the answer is 0.187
